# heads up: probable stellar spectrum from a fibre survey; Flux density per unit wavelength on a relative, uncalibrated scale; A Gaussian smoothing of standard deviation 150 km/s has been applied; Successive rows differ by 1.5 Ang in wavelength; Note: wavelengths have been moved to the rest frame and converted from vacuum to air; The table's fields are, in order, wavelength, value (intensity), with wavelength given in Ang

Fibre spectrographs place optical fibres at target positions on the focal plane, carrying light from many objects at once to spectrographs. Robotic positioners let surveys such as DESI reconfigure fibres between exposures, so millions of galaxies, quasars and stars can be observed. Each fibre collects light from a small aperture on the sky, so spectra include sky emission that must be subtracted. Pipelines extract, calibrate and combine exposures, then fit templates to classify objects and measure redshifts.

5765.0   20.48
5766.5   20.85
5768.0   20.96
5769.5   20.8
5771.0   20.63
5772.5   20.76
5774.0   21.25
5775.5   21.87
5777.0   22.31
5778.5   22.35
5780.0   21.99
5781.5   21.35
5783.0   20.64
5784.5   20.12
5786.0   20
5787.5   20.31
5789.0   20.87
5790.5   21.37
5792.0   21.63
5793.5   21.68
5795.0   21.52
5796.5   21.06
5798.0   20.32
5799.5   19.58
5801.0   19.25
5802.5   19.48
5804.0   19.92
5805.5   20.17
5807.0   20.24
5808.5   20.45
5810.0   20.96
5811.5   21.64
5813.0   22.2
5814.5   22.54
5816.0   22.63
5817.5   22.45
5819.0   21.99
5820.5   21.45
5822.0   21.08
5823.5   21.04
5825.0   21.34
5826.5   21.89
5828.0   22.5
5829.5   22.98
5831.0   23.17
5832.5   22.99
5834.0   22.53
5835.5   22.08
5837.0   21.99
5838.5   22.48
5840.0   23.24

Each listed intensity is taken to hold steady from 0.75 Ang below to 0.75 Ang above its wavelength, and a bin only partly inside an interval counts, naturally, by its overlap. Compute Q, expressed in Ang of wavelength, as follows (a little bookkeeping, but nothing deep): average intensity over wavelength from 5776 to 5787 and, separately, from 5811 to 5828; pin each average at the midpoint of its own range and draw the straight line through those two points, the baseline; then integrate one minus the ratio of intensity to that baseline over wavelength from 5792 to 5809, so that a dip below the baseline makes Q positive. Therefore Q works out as 0.9 Ang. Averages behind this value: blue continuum 21.2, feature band 20.4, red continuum 21.9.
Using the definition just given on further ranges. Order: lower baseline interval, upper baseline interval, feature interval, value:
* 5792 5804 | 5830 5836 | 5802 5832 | 0.22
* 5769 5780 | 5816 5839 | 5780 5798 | 0.57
